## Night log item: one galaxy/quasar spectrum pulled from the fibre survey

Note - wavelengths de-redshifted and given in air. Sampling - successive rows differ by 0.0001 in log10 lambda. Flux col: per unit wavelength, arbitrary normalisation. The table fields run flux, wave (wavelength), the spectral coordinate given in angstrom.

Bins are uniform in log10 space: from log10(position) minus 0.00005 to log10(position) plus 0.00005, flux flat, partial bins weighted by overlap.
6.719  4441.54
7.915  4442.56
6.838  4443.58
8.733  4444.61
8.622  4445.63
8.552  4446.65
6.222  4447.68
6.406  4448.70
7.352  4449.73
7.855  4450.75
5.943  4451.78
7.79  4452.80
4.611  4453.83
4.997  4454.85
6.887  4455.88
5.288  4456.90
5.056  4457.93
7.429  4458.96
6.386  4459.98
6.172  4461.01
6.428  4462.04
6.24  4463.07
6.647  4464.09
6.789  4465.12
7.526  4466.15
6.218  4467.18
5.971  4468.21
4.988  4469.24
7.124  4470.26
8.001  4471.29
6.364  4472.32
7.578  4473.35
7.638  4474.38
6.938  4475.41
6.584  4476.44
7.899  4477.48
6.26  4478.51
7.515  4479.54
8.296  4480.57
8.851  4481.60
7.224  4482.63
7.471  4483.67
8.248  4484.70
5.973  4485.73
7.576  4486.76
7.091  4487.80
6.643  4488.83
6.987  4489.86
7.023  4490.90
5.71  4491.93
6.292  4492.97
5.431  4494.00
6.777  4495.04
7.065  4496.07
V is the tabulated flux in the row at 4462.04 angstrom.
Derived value 6.428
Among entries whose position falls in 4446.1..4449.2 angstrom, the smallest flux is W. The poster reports 6.222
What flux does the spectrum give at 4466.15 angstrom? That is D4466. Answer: 7.526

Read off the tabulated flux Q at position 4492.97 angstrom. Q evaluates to 6.292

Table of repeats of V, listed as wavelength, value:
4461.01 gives 6.172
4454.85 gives 4.997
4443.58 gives 6.838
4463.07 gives 6.24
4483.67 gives 7.471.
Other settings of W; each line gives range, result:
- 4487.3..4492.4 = 5.71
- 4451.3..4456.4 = 4.611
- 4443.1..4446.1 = 6.838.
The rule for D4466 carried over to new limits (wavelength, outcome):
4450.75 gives 7.855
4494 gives 5.431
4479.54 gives 7.515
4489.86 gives 6.987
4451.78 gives 5.943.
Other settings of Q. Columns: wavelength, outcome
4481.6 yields 8.851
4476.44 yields 6.584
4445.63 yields 8.622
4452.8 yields 7.79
